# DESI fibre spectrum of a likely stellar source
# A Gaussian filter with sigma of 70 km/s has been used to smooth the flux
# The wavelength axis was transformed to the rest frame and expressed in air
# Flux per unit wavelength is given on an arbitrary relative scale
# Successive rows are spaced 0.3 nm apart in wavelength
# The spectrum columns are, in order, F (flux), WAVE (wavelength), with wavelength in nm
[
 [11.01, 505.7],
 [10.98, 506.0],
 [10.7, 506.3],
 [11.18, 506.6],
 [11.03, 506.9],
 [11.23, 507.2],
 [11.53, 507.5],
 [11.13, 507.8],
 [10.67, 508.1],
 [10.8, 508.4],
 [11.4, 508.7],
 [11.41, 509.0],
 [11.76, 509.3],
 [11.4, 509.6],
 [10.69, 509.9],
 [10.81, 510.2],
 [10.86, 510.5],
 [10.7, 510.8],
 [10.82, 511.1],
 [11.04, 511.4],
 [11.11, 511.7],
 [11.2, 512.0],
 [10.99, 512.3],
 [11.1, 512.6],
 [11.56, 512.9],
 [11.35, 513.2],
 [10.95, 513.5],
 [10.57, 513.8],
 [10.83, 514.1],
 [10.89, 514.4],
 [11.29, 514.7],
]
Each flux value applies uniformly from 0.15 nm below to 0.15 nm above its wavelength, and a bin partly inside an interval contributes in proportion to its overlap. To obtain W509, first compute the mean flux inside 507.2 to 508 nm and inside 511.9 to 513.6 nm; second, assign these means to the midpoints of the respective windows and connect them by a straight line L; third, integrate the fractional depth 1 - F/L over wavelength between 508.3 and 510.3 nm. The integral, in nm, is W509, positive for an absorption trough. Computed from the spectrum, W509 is 0.01 nm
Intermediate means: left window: 11.3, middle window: 11.2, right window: 11.2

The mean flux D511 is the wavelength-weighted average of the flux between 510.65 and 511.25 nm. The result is 10.8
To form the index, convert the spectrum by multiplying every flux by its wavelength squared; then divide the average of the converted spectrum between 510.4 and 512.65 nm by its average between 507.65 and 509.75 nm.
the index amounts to 0.99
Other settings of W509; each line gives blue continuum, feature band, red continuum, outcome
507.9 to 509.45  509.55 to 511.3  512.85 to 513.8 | 0.05 nm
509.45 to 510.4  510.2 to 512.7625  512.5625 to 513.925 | 0.01 nm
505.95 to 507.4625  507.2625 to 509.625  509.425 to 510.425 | -0.05 nm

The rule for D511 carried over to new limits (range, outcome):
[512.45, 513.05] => 11.3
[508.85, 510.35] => 11.2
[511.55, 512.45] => 11.1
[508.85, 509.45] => 11.6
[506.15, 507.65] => 11.1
